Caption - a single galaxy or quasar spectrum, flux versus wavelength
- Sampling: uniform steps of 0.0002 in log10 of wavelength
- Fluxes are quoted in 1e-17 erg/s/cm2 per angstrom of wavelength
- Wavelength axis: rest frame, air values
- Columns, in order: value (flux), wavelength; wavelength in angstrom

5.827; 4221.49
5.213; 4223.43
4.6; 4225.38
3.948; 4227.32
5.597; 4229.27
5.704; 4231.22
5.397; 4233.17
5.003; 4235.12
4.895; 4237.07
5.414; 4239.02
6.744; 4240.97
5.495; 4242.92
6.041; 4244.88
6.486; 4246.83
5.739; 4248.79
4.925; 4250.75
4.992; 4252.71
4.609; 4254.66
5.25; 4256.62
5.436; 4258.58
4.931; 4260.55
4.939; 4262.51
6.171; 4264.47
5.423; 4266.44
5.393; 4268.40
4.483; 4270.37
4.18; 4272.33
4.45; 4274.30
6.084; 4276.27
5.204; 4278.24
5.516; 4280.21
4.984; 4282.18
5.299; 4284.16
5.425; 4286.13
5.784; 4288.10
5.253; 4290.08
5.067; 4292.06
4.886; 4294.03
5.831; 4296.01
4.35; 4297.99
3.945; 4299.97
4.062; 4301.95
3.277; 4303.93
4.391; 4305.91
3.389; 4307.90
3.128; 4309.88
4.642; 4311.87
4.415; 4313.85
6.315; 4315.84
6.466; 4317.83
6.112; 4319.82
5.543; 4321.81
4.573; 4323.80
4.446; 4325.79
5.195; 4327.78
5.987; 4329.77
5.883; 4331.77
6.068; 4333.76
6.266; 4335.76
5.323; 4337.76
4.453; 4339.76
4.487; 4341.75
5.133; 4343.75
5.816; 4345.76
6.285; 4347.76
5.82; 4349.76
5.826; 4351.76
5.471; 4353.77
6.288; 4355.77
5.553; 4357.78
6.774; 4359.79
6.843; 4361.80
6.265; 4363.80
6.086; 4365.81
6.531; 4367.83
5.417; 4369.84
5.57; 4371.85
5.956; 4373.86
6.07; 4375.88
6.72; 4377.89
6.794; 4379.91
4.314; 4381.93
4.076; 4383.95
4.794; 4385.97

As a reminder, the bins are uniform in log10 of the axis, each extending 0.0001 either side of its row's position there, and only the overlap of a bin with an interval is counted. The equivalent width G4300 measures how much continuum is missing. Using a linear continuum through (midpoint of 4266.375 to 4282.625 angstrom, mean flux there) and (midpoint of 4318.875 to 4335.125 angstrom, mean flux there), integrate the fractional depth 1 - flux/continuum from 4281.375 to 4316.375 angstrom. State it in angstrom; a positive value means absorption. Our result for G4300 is 3.92 angstrom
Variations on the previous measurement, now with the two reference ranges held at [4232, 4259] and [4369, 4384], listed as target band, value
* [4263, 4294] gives 1.7 angstrom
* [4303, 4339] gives 3.4 angstrom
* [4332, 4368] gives -1.1 angstrom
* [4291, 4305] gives 2.7 angstrom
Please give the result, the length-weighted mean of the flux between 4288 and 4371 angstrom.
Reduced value 5.32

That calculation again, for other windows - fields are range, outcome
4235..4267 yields 5.45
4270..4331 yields 4.93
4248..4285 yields 5.15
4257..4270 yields 5.33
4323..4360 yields 5.54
